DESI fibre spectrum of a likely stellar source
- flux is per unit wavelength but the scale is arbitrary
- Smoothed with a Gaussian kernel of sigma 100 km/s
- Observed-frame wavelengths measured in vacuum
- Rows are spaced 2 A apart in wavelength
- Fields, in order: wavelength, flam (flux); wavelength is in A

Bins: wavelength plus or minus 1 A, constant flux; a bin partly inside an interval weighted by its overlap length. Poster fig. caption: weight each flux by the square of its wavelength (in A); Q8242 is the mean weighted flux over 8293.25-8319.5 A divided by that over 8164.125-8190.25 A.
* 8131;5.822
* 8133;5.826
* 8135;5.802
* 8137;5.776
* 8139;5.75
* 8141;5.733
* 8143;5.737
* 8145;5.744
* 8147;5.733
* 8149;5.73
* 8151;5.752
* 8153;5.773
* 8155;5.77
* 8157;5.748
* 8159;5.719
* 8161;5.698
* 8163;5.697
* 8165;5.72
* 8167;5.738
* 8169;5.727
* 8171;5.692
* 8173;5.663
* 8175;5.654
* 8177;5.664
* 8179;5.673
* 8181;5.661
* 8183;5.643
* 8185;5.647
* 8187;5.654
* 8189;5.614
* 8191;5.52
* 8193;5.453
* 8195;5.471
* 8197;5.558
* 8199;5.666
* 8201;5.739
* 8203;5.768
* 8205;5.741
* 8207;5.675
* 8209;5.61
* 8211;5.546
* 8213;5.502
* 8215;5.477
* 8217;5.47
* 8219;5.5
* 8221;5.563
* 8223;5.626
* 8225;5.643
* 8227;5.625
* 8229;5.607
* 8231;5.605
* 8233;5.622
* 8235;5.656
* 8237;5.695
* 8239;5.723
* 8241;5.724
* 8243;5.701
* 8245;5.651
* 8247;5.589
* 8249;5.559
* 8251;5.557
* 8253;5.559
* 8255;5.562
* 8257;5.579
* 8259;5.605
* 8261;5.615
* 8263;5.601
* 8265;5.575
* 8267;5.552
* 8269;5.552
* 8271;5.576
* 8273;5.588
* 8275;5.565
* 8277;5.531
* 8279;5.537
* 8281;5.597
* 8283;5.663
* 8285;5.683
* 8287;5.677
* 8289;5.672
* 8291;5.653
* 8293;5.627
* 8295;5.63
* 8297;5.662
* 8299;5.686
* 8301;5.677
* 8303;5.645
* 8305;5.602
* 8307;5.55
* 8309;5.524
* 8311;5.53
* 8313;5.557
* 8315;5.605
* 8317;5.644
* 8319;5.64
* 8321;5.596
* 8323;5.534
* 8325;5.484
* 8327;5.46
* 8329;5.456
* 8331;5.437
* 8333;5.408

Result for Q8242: 1.0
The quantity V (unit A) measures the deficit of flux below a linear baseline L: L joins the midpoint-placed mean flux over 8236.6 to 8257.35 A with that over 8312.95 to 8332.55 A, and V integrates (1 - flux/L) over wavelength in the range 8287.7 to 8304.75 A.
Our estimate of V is -0.3 A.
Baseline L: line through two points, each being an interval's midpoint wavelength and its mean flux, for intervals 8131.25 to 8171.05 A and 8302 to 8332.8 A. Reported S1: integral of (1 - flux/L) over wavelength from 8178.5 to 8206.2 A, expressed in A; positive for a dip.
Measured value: 0.3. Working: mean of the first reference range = 5.75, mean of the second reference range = 5.55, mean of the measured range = 5.63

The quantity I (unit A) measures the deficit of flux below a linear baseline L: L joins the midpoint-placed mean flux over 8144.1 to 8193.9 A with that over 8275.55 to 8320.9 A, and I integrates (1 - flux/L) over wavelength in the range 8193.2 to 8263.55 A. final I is 0.5 A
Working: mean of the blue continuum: 5.68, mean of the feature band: 5.61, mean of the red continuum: 5.62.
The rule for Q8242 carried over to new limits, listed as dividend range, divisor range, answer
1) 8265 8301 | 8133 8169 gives 1.01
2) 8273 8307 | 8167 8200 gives 1.03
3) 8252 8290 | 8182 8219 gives 1.02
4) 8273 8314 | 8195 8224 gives 1.02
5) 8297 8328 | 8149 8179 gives 1.01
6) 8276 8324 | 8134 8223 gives 1.02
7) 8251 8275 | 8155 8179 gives 1.00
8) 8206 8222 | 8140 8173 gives 0.98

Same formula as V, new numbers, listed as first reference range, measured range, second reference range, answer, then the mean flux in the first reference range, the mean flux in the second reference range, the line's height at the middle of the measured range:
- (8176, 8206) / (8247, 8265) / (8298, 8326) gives 0.1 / 5.63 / 5.59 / 5.61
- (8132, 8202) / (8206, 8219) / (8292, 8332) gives 0.3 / 5.69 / 5.58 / 5.65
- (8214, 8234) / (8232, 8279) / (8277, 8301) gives 0.0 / 5.57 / 5.64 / 5.61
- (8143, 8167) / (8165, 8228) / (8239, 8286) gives 0.7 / 5.74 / 5.6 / 5.68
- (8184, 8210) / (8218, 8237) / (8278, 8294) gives 0.1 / 5.62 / 5.64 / 5.63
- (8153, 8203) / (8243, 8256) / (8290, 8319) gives 0.1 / 5.66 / 5.61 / 5.64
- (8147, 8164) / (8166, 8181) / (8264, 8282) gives 0.1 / 5.74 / 5.56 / 5.71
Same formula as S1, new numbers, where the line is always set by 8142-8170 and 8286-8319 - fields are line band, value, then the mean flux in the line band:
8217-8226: 0.2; 5.57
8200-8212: 0.0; 5.68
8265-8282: 0.2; 5.56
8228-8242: 0.0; 5.66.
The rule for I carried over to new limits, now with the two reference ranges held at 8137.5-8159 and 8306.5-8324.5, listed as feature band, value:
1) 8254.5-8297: 0.08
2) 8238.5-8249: -0.03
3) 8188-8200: 0.32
